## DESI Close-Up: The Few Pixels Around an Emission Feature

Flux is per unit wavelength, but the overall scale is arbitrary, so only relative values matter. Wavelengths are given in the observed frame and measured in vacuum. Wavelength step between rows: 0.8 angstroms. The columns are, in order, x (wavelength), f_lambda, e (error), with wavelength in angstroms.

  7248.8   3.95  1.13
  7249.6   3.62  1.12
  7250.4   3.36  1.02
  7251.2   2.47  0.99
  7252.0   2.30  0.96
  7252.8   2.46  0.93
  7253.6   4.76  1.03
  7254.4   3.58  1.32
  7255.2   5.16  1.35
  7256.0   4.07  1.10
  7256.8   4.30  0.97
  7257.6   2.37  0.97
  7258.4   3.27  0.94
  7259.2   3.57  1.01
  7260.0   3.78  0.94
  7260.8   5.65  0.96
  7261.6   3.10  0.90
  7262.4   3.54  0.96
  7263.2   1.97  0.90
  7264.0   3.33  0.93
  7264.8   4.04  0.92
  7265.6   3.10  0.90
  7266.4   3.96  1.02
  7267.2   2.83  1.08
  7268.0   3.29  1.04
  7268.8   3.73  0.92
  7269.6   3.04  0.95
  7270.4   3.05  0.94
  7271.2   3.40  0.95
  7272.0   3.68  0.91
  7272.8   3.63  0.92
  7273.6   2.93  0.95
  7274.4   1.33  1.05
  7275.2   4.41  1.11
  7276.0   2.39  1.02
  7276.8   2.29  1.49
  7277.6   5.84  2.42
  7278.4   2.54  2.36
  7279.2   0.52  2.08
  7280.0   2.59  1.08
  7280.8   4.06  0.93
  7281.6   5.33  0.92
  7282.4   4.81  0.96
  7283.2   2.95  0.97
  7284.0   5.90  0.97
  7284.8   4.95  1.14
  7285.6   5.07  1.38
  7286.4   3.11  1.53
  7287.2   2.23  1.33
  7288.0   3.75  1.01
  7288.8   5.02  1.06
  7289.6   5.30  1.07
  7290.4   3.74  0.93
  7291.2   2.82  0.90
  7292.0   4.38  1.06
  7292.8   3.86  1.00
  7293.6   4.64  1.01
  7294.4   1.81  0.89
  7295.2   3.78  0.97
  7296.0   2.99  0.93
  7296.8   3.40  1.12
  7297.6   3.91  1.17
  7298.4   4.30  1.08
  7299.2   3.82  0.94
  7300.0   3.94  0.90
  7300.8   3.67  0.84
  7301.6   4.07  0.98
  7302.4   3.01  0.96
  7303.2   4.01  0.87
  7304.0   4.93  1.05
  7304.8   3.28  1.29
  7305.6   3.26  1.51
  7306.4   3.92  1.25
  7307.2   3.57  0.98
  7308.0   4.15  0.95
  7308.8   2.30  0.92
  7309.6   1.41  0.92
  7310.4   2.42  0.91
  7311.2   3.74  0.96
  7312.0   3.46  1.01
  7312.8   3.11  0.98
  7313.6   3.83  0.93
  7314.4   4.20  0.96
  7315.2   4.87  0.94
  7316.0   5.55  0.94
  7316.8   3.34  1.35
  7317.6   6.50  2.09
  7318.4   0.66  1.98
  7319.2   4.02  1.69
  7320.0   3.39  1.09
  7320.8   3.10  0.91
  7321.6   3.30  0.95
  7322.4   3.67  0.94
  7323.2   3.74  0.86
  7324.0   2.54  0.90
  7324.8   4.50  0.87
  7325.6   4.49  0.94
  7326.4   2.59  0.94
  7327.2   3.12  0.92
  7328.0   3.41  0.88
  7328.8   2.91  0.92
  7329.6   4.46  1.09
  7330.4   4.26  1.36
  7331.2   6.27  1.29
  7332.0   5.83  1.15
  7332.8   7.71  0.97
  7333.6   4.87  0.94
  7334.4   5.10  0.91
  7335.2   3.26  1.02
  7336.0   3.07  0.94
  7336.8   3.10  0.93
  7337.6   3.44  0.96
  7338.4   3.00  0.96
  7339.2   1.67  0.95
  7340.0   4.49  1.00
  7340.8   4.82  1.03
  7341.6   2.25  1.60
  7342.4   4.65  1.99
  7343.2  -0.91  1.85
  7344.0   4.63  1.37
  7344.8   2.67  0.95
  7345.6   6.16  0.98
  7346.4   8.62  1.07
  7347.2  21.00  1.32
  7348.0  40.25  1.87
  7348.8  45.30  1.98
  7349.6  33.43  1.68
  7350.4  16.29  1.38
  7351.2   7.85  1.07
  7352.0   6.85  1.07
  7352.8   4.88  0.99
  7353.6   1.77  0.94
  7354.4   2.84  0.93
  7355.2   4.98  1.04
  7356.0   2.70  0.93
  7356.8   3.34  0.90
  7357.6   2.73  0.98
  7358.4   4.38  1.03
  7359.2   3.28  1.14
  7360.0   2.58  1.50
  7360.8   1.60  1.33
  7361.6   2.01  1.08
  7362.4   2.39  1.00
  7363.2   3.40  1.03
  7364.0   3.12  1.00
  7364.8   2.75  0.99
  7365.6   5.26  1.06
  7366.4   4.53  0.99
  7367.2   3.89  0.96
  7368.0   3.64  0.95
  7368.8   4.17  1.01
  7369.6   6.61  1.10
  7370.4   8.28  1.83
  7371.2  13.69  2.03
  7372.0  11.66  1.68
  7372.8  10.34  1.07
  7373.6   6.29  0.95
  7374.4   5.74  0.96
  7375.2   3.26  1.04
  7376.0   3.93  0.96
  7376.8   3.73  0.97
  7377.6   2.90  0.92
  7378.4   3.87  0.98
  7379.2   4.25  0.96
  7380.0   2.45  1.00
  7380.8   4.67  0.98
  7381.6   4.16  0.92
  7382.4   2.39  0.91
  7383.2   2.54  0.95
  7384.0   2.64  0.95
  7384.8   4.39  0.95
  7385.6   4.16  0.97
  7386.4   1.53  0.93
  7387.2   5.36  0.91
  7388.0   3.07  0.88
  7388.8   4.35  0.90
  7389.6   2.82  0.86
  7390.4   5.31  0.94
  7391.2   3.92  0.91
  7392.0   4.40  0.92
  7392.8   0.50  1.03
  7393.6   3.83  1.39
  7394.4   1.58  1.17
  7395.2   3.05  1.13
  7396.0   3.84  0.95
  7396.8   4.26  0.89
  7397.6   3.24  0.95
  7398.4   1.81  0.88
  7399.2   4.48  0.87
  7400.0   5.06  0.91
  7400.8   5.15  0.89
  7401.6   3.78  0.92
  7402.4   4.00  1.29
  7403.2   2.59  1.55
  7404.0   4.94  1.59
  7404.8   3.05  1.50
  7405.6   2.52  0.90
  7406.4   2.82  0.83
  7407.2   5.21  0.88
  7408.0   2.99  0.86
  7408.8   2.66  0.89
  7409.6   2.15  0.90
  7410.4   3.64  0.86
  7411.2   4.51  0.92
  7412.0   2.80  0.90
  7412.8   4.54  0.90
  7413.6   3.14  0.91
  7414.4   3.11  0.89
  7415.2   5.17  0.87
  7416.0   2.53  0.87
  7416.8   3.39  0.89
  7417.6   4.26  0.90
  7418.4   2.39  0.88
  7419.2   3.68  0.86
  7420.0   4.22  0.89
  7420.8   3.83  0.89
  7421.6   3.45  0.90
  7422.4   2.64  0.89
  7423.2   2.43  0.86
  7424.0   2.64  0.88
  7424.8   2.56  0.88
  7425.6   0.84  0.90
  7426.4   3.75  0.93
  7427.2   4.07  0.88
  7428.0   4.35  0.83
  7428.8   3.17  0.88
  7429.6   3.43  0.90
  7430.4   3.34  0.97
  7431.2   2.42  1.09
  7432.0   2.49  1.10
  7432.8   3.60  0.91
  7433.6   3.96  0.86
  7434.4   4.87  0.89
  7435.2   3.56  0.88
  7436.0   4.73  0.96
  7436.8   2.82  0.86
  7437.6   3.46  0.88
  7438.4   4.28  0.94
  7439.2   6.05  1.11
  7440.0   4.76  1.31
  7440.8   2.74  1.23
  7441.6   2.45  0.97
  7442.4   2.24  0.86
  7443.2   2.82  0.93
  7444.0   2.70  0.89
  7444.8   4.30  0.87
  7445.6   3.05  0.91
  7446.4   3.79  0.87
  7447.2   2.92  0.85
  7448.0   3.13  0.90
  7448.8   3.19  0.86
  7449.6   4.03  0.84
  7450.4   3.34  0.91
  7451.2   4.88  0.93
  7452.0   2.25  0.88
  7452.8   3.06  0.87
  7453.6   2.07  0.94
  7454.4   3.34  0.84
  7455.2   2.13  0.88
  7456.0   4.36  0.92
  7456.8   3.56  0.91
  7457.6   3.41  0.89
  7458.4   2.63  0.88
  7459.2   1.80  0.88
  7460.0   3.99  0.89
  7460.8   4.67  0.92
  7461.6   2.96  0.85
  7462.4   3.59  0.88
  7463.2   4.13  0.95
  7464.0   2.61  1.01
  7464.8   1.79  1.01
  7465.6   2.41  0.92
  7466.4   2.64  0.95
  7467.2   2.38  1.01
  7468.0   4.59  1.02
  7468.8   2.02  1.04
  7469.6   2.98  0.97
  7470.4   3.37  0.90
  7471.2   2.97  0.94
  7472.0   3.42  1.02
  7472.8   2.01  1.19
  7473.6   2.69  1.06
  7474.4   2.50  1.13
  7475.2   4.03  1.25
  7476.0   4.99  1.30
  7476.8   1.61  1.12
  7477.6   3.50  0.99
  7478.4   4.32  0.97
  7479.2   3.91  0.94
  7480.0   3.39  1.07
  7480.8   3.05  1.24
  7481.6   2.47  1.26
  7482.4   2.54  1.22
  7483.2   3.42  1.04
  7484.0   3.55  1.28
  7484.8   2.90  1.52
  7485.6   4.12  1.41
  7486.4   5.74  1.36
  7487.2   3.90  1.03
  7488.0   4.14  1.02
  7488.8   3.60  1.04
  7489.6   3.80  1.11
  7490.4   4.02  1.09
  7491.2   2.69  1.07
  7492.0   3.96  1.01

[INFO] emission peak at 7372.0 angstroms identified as [N II] 6583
